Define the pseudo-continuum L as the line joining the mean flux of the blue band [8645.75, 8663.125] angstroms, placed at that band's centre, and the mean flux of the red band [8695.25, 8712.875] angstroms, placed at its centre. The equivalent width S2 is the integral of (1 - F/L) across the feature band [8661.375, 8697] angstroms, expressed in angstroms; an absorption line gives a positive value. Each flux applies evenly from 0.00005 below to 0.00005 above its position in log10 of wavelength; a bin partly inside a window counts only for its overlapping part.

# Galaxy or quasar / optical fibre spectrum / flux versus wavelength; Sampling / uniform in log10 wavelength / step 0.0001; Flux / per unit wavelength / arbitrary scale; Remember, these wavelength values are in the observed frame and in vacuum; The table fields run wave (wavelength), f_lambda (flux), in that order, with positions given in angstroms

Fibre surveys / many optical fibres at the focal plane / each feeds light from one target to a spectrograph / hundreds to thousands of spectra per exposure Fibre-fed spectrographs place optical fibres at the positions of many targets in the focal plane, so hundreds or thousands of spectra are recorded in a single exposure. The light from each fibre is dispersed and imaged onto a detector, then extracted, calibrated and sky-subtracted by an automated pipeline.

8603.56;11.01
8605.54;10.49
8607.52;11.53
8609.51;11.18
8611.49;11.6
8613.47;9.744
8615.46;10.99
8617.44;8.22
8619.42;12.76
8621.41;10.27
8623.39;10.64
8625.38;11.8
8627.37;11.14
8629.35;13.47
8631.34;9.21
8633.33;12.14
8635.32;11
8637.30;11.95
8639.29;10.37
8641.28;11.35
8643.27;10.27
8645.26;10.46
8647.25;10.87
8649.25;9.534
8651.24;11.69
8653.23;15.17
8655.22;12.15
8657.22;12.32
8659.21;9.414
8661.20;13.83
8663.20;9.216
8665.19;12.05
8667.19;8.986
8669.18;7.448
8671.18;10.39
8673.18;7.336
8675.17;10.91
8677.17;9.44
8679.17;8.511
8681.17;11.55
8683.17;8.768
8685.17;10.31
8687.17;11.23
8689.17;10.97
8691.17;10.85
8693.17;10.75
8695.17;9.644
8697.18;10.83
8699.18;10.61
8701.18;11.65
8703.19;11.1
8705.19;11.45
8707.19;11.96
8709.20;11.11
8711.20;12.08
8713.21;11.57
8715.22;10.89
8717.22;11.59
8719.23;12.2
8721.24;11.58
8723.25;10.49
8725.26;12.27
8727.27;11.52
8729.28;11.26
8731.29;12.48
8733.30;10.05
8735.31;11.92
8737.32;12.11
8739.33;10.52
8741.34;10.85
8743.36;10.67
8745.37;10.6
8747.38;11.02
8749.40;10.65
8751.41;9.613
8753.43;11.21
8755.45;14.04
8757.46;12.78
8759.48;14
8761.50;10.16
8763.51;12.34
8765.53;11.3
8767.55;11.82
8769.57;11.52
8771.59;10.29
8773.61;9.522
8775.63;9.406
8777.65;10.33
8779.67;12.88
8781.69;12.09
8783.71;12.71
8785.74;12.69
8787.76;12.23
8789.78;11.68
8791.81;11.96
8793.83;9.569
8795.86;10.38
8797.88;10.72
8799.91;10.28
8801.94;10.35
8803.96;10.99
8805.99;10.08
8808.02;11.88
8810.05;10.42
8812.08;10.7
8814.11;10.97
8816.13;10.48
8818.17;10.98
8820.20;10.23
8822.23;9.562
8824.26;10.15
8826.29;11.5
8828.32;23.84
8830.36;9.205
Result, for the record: 4.53 angstroms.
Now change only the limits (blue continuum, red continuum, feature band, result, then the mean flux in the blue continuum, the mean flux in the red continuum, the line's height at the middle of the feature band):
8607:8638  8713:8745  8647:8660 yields -0.59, 11.1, 11.4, 11.2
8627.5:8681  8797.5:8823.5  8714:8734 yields -1.45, 10.8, 10.6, 10.7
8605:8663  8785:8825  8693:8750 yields -1.20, 11.2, 10.8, 11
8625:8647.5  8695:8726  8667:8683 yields 2.77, 11.2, 11.3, 11.3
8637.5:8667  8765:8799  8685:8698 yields 0.69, 11.3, 11.2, 11.3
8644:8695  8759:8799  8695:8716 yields -0.83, 10.5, 11.3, 10.8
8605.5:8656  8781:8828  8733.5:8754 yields 0.53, 11.2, 11.2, 11.2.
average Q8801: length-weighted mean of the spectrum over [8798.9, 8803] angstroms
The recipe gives 10.3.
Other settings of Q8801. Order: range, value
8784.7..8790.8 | 12.2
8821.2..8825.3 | 9.88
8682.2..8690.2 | 10.3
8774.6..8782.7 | 11.2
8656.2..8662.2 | 11.9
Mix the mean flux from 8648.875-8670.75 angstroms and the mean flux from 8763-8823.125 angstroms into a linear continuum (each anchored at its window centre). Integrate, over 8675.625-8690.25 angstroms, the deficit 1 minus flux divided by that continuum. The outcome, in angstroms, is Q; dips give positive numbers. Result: 1.2 angstroms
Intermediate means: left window 11.1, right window 11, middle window 10.1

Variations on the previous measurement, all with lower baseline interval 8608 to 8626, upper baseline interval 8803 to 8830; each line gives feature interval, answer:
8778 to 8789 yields -0.85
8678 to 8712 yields 1.06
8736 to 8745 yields 0.21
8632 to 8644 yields -0.29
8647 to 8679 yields 1.08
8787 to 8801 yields 0.70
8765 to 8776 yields 0.71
